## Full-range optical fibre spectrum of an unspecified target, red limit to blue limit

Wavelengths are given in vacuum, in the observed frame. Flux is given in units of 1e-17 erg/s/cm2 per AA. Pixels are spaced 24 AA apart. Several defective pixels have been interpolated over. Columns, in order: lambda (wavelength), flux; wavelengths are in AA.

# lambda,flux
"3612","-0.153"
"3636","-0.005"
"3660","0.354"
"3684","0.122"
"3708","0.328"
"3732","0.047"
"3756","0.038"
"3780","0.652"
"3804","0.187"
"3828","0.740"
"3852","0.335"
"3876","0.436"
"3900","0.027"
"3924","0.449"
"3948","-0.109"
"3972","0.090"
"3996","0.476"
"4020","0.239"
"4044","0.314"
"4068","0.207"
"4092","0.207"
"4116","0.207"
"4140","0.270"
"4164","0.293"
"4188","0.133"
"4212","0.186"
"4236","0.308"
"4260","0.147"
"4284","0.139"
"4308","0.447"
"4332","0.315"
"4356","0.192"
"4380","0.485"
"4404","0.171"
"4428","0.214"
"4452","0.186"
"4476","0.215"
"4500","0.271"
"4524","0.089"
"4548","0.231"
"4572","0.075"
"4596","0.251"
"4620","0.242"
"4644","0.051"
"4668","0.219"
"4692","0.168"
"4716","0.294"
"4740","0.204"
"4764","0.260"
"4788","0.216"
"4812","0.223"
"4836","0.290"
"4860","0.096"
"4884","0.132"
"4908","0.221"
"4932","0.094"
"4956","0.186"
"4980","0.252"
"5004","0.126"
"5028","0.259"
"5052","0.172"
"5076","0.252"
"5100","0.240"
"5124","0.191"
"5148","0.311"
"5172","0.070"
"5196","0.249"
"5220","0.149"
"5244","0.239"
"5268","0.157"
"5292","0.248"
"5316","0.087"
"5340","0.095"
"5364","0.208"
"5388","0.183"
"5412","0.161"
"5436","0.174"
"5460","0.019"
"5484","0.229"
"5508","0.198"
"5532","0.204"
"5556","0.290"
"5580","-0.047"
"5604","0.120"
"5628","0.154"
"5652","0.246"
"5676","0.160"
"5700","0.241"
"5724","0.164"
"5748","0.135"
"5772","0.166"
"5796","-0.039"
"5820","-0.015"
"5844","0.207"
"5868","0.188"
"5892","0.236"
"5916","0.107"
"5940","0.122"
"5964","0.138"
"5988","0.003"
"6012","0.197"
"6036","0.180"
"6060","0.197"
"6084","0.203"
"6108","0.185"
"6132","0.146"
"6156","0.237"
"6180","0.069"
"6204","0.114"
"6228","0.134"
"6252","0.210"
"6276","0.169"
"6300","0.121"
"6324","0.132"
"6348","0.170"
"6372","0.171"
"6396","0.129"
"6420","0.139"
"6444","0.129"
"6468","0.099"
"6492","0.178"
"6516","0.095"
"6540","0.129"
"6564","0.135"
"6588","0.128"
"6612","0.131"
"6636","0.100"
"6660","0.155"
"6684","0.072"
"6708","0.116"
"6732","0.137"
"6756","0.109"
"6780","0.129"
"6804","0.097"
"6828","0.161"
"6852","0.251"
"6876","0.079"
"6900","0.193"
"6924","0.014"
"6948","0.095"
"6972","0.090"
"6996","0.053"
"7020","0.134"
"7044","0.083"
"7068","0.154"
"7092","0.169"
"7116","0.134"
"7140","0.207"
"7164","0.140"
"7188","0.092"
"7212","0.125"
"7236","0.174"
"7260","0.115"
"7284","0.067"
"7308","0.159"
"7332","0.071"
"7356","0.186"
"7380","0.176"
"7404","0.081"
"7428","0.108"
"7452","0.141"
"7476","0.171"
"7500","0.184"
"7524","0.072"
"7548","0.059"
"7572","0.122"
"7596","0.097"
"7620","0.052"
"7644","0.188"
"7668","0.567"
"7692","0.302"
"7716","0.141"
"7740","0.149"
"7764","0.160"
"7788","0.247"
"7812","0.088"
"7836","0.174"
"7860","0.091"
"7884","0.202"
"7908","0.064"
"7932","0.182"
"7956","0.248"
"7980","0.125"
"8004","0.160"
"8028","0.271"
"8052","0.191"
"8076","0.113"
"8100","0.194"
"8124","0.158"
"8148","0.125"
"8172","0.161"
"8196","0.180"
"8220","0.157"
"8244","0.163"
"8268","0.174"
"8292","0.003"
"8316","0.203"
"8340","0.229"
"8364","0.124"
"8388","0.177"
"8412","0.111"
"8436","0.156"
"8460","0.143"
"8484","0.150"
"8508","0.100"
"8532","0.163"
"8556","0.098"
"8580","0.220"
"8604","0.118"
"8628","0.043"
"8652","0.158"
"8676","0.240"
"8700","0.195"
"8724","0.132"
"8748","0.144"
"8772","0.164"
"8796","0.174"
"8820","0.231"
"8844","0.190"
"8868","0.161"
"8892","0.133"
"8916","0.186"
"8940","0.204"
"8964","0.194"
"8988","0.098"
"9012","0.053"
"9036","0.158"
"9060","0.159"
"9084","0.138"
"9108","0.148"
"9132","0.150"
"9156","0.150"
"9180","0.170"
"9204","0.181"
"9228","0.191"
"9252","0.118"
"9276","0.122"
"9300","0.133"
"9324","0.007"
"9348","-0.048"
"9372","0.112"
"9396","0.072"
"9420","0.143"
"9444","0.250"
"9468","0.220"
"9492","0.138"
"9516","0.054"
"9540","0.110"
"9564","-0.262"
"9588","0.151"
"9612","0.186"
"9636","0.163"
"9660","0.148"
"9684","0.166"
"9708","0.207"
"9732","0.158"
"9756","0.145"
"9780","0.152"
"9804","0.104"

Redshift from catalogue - 1.06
